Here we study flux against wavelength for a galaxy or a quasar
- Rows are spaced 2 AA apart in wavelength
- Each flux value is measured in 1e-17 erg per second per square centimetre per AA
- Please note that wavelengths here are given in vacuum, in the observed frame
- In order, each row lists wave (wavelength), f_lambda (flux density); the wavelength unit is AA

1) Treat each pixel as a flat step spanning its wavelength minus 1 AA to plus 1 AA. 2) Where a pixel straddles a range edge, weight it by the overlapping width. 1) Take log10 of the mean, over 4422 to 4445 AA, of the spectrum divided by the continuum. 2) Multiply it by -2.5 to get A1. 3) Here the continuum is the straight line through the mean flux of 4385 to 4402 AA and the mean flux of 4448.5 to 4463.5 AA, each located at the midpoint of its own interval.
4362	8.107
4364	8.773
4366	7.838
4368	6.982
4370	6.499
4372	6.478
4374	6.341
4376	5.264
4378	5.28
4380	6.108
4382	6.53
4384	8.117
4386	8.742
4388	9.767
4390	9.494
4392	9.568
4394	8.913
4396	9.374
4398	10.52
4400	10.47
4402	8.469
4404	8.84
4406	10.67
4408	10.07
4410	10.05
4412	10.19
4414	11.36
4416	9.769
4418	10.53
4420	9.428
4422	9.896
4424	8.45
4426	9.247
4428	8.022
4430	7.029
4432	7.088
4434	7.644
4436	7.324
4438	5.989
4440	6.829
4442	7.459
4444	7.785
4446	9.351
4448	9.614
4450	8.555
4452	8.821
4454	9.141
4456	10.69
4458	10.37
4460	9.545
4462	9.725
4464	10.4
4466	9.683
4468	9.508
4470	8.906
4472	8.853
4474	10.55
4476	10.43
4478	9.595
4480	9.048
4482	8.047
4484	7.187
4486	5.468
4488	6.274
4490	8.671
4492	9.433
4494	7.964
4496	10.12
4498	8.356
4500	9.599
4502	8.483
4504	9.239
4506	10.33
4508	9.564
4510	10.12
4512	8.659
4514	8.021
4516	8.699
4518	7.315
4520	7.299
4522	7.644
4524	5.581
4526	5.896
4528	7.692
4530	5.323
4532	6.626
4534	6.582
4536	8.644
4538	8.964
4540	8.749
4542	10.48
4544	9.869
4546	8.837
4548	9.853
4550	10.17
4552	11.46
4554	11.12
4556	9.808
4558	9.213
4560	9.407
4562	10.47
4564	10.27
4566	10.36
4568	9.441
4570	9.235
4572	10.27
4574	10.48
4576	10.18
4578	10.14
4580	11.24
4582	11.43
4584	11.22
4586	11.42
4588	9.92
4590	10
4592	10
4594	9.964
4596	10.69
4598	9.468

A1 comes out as 0.245 mag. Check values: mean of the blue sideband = 9.54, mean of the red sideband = 9.58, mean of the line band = 7.64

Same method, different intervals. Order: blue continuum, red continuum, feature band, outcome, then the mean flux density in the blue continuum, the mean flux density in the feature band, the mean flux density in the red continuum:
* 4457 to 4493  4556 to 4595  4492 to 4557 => 0.11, 8.98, 8.67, 10.2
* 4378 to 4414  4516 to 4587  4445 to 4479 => -0.05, 9.12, 9.63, 9.21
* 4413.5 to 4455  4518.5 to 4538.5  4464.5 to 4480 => -0.22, 8.51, 9.63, 6.98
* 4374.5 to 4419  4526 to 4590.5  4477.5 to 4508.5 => 0.10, 8.97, 8.55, 9.59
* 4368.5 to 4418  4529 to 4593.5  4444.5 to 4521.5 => 0.03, 8.64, 8.97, 9.73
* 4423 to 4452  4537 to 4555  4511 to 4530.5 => 0.29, 7.92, 7.26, 9.94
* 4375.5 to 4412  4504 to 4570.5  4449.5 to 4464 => -0.10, 8.77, 9.64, 8.84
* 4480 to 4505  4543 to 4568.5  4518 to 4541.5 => 0.27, 8.27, 7.26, 10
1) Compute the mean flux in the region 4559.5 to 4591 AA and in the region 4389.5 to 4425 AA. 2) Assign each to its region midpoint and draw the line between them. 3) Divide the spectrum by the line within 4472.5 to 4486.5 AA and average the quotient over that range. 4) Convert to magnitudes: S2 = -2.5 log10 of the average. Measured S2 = 0.15 mag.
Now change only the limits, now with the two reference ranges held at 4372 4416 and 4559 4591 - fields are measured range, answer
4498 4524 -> 0.14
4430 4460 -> 0.11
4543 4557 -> 0.00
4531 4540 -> 0.27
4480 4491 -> 0.29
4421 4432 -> 0.08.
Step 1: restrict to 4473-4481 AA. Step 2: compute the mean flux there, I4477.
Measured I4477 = 9.91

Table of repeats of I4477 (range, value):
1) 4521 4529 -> 6.7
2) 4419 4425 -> 9.26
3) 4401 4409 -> 9.51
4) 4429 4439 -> 7.01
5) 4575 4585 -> 10.8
